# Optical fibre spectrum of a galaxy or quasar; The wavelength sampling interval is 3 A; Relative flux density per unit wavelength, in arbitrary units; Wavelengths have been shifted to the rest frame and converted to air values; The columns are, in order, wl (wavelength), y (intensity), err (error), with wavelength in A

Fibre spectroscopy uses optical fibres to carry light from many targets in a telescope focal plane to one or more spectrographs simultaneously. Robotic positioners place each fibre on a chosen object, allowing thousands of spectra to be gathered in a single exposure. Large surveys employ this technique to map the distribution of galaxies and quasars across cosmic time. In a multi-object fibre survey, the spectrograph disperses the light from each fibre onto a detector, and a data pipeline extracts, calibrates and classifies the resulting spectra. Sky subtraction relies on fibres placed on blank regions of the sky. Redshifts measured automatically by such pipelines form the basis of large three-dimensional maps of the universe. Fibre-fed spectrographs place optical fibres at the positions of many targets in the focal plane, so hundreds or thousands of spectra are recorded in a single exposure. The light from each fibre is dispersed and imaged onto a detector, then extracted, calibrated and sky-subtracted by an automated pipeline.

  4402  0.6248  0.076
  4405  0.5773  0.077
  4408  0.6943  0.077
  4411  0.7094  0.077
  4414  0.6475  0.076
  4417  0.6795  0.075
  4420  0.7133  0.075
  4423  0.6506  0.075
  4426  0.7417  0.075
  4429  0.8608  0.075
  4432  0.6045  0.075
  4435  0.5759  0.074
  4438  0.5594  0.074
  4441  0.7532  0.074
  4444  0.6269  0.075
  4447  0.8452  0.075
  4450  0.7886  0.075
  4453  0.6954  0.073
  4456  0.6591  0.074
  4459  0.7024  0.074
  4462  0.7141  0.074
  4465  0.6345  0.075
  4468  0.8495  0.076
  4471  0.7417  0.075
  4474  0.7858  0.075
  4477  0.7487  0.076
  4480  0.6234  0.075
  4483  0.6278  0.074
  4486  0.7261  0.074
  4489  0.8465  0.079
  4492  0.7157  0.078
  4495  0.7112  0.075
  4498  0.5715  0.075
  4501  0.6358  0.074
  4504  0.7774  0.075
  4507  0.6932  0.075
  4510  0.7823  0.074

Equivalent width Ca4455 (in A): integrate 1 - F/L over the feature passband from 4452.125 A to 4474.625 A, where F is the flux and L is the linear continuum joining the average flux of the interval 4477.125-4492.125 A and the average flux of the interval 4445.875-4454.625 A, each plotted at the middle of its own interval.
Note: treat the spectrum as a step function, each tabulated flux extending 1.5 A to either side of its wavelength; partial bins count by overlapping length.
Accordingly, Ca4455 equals 0.80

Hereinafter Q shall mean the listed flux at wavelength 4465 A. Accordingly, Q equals 0.6345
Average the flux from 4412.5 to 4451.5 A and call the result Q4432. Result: 0.696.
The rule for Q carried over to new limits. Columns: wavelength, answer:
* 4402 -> 0.6248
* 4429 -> 0.8608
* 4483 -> 0.6278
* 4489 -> 0.8465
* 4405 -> 0.5773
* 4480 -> 0.6234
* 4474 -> 0.7858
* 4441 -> 0.7532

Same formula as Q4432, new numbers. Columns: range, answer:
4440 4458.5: 0.726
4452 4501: 0.707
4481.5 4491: 0.733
